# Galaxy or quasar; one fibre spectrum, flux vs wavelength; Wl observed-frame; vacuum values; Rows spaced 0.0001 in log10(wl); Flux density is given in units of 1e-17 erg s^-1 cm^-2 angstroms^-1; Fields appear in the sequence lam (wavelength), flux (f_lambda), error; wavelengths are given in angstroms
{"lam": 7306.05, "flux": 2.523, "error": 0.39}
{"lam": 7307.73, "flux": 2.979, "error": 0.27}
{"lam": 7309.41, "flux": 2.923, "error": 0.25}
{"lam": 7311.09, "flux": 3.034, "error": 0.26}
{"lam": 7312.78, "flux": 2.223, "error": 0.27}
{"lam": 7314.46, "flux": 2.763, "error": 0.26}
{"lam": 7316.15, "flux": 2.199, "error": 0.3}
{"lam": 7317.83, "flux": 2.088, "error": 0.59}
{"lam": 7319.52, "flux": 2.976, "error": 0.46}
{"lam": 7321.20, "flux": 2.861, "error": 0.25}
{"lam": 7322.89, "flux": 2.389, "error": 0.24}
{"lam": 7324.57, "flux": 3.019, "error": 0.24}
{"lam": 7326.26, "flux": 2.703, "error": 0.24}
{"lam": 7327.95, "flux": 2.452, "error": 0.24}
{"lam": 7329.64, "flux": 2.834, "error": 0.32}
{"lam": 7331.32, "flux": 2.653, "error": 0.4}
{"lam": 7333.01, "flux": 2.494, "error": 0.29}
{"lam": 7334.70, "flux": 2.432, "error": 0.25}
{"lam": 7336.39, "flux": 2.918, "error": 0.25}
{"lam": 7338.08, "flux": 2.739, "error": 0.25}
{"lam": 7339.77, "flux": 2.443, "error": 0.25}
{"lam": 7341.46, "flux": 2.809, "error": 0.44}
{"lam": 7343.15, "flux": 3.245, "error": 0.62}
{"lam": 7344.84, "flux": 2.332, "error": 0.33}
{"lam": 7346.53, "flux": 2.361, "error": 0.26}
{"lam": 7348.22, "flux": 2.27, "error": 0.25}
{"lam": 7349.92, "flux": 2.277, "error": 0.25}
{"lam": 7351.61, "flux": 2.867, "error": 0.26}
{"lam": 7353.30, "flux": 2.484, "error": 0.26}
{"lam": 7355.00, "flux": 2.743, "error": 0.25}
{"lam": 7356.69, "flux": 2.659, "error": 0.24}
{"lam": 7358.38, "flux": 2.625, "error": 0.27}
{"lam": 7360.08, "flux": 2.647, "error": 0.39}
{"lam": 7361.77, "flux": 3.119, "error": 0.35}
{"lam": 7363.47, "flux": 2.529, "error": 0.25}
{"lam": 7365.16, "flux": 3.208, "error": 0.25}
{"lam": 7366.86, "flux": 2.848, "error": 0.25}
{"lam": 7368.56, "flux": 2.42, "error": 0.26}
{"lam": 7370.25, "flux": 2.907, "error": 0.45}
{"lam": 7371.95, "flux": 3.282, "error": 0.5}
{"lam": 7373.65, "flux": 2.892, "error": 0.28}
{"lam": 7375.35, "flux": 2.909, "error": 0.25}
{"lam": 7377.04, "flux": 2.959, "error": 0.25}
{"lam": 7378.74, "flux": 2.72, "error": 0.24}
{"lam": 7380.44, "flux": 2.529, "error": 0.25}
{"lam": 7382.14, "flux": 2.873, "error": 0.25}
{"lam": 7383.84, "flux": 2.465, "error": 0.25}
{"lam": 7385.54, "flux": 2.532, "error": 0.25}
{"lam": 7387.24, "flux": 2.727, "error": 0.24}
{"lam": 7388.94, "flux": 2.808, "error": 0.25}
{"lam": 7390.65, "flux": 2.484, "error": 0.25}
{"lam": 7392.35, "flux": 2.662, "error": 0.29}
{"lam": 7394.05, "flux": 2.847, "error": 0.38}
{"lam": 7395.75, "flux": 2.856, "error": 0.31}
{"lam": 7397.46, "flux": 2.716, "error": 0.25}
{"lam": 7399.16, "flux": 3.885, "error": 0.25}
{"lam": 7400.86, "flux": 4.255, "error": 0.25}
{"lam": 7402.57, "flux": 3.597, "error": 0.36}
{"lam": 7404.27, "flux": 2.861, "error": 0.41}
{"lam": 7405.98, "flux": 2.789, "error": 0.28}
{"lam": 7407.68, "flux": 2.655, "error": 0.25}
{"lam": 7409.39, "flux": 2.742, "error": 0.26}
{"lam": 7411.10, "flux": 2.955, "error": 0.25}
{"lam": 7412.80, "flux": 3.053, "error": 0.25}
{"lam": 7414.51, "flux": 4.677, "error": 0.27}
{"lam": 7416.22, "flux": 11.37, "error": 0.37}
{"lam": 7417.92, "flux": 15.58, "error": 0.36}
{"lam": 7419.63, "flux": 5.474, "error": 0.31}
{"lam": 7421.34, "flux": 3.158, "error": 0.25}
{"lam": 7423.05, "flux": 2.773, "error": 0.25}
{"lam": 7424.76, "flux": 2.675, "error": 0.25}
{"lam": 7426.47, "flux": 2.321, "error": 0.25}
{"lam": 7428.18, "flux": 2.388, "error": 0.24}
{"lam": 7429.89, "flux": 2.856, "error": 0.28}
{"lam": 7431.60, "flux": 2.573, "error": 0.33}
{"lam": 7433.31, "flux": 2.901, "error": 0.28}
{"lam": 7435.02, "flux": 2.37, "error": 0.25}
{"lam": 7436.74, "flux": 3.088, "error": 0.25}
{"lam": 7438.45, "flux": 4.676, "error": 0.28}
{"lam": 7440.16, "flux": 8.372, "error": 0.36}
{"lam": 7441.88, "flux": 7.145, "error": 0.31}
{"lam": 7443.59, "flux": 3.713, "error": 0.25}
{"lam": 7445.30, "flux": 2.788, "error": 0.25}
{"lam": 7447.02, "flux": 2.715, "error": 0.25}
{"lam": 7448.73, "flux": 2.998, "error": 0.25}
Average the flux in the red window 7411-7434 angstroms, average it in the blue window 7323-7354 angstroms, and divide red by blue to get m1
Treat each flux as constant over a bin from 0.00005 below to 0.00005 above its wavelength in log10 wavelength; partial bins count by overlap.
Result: 1.79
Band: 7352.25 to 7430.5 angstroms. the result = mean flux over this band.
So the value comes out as 3.4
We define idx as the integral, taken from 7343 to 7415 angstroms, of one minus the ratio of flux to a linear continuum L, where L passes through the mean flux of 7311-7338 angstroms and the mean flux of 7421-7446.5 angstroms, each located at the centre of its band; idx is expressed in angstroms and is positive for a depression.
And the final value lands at 5.8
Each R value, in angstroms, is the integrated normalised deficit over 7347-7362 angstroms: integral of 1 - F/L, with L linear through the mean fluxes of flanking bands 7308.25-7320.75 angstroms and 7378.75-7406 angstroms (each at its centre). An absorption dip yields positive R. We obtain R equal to 0.9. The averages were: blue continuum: 2.62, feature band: 2.61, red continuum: 2.93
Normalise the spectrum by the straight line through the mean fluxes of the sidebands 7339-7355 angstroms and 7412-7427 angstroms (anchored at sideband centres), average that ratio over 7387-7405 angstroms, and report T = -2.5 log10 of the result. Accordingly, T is 0.469 mag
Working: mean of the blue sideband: 2.57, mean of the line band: 3.08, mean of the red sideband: 5.76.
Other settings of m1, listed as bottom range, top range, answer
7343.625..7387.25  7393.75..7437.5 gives 1.45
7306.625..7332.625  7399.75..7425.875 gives 1.75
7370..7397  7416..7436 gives 1.62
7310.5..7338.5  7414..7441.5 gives 1.85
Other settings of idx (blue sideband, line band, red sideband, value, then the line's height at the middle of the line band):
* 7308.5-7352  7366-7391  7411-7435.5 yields 5.9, 3.63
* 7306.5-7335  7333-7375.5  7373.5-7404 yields 1.2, 2.79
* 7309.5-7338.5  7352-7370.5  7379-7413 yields 0.2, 2.78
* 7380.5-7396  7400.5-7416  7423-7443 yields -2.1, 3.14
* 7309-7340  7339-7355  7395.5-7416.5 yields 1.9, 2.93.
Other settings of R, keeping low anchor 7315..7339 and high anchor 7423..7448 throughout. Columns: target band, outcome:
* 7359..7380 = 1.0 angstroms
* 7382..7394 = 1.9 angstroms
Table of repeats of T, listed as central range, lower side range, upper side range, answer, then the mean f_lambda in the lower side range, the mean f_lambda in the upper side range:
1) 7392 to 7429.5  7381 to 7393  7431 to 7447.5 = -0.23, 2.65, 4.09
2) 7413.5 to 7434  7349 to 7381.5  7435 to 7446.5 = -0.17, 2.77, 4.7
